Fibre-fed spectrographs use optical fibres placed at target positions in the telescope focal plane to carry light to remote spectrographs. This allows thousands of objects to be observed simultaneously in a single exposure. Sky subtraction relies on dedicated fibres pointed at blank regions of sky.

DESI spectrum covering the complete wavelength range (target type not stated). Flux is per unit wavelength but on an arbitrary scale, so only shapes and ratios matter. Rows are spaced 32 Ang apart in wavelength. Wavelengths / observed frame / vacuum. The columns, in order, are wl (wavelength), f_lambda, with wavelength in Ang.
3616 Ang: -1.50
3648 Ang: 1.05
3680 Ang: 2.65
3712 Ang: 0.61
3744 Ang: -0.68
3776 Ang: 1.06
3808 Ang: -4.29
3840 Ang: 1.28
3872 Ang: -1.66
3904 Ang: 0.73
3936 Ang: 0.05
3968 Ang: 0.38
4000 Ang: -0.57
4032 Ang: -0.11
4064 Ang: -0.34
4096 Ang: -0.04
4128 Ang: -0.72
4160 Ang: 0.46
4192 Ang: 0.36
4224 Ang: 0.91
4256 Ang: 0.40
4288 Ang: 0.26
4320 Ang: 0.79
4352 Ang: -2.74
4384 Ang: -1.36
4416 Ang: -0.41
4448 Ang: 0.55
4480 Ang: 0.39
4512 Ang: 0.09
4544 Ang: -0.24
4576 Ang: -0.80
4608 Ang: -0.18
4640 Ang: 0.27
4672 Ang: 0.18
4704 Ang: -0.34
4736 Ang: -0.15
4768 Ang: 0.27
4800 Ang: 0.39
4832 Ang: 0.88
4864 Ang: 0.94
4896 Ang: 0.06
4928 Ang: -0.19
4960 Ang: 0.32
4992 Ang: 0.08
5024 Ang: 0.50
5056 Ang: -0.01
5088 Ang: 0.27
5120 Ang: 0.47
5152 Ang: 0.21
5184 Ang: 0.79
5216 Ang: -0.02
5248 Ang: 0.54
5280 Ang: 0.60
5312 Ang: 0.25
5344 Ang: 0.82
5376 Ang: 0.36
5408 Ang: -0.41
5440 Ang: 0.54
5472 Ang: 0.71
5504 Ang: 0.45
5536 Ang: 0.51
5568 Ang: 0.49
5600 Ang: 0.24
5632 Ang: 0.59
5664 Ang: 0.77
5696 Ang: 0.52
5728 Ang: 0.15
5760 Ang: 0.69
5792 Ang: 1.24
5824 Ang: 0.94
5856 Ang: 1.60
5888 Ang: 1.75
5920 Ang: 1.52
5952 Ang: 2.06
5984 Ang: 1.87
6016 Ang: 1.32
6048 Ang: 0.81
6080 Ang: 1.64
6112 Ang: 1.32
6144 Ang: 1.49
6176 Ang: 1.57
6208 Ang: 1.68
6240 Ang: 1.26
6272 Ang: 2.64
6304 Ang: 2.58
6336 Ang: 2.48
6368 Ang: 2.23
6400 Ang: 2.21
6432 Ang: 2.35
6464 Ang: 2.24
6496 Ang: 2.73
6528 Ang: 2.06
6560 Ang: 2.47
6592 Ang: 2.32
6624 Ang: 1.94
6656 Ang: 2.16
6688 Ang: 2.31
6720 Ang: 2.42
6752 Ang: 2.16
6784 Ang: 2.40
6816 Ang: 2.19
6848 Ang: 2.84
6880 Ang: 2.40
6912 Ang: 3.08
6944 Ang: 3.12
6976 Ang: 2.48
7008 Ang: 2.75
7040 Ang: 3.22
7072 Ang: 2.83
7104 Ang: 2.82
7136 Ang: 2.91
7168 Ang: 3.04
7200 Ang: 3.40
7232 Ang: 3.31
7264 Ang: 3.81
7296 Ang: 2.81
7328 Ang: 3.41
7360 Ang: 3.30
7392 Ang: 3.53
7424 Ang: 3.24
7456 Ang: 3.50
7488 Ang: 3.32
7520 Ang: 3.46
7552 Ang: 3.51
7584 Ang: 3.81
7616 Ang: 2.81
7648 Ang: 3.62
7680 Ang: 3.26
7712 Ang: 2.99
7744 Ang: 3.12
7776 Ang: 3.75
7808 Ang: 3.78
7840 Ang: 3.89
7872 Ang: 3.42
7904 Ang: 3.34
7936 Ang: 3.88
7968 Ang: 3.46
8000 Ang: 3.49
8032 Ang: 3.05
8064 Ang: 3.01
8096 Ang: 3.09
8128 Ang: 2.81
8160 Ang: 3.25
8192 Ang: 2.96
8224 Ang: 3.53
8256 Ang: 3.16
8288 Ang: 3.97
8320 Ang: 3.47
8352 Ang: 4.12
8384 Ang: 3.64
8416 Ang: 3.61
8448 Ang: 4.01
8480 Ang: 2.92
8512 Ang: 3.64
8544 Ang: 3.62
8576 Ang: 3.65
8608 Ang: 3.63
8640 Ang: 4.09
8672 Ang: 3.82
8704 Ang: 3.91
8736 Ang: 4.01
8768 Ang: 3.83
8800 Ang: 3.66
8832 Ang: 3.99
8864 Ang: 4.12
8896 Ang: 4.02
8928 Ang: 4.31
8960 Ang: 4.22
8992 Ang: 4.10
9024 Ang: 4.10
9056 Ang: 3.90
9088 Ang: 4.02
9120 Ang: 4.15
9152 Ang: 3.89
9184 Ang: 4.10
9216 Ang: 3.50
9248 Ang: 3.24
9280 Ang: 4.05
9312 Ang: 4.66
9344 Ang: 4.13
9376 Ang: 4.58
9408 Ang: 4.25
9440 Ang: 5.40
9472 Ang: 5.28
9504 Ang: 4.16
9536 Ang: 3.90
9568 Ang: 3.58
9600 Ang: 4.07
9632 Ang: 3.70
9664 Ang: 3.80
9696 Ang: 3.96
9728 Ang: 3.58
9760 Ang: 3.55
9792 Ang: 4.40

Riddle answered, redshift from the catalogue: 0.569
